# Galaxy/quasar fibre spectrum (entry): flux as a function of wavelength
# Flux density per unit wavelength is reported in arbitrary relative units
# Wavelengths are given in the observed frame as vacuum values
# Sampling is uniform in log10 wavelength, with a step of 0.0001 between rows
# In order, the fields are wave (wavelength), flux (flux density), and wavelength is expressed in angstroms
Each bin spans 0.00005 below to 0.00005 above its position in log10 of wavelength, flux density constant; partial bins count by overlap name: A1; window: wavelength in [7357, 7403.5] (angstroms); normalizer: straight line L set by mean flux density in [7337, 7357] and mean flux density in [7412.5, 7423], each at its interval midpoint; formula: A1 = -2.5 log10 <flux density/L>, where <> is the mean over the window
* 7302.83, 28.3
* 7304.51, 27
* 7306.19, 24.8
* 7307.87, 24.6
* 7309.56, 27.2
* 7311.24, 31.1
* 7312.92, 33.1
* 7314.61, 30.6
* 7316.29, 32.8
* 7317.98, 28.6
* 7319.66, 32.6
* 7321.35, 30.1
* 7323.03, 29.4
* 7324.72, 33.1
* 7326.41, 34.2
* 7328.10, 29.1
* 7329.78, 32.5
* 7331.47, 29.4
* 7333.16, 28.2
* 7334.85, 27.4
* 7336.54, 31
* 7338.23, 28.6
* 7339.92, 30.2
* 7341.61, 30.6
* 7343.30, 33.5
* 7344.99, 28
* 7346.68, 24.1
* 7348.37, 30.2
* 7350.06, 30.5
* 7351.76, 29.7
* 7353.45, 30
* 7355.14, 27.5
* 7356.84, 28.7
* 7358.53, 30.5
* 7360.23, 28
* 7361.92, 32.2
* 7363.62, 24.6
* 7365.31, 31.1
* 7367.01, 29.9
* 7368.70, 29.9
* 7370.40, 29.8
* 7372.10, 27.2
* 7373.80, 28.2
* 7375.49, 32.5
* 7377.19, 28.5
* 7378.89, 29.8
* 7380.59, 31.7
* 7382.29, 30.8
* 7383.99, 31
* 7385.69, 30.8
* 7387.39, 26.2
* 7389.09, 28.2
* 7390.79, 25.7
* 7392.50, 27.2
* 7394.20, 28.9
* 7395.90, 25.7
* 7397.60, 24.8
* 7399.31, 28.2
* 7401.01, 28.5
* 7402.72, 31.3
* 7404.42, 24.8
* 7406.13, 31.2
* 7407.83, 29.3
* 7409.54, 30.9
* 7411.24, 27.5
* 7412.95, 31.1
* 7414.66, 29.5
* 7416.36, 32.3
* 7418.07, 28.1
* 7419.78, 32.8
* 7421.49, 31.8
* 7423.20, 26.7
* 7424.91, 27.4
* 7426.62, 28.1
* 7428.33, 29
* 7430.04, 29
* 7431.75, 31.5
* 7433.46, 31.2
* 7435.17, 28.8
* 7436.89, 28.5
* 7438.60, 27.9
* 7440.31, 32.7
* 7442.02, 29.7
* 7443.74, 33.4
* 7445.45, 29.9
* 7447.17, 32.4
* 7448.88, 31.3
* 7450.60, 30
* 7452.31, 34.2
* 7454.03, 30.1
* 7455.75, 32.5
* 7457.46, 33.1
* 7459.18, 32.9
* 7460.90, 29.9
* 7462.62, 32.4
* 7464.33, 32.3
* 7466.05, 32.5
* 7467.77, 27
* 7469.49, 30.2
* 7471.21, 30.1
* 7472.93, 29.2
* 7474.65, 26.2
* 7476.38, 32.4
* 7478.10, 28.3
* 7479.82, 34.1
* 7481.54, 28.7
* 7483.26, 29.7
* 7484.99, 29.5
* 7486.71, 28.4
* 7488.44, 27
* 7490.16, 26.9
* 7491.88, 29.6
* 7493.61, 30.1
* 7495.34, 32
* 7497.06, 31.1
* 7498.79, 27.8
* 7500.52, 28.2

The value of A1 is 0.038 mag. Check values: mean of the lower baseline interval 29.4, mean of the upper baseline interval 30.7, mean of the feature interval 28.9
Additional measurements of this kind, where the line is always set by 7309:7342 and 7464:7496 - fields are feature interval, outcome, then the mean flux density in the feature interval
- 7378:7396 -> 0.05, 28.9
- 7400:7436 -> 0.02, 29.6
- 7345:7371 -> 0.05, 29.1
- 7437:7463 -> -0.06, 31.4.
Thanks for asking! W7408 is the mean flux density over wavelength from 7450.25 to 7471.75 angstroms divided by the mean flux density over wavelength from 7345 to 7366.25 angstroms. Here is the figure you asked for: 1.09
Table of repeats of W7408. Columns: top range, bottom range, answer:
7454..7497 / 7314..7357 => 1.01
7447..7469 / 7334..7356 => 1.08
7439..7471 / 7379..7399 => 1.11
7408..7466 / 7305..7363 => 1.03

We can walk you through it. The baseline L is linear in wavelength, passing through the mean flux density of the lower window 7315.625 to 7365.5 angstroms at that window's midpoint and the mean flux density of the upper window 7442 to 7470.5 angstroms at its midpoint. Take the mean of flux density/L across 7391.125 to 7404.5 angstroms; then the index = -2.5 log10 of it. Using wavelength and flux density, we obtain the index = 0.12 mag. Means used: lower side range 29.9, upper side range 31.4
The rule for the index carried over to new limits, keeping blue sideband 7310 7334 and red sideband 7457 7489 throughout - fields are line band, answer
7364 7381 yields 0.04 mag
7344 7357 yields 0.08 mag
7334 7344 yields 0.03 mag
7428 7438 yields 0.03 mag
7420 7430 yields 0.06 mag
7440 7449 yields -0.04 mag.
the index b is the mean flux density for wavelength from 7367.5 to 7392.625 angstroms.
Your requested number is 29.2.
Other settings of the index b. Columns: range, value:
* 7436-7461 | 31.3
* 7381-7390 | 29.5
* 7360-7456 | 29.5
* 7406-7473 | 30.5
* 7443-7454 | 31.7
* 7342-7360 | 29.3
